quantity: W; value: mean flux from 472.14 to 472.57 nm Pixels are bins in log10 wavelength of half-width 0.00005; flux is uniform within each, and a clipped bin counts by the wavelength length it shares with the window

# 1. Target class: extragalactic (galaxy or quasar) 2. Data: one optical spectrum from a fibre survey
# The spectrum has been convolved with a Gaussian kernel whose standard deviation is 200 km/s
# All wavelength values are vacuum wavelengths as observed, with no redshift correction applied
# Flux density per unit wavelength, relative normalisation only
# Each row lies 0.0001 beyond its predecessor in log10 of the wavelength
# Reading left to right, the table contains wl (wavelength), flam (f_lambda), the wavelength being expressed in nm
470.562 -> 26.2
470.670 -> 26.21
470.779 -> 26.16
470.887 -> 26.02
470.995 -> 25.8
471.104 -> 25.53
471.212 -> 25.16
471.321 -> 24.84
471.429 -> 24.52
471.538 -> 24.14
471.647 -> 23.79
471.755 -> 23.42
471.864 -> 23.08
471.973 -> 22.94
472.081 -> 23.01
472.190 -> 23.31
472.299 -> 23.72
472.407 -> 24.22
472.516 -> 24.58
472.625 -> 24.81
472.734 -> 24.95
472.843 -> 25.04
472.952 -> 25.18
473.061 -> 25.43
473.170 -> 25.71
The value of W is 24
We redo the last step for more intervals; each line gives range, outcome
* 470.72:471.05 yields 26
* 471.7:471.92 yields 23.2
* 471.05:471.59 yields 24.8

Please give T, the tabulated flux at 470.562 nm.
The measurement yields 26.2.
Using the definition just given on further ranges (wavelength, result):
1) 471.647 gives 23.79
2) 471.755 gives 23.42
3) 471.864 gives 23.08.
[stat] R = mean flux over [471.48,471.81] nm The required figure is 23.7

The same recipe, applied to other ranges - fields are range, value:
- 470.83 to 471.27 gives 25.6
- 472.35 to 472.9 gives 24.7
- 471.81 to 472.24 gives 23.1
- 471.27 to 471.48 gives 24.7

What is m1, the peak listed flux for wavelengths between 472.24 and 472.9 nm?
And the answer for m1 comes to 25.04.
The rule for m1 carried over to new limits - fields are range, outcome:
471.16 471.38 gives 25.16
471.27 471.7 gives 24.84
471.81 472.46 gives 24.22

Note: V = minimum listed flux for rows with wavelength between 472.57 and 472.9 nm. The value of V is 24.81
